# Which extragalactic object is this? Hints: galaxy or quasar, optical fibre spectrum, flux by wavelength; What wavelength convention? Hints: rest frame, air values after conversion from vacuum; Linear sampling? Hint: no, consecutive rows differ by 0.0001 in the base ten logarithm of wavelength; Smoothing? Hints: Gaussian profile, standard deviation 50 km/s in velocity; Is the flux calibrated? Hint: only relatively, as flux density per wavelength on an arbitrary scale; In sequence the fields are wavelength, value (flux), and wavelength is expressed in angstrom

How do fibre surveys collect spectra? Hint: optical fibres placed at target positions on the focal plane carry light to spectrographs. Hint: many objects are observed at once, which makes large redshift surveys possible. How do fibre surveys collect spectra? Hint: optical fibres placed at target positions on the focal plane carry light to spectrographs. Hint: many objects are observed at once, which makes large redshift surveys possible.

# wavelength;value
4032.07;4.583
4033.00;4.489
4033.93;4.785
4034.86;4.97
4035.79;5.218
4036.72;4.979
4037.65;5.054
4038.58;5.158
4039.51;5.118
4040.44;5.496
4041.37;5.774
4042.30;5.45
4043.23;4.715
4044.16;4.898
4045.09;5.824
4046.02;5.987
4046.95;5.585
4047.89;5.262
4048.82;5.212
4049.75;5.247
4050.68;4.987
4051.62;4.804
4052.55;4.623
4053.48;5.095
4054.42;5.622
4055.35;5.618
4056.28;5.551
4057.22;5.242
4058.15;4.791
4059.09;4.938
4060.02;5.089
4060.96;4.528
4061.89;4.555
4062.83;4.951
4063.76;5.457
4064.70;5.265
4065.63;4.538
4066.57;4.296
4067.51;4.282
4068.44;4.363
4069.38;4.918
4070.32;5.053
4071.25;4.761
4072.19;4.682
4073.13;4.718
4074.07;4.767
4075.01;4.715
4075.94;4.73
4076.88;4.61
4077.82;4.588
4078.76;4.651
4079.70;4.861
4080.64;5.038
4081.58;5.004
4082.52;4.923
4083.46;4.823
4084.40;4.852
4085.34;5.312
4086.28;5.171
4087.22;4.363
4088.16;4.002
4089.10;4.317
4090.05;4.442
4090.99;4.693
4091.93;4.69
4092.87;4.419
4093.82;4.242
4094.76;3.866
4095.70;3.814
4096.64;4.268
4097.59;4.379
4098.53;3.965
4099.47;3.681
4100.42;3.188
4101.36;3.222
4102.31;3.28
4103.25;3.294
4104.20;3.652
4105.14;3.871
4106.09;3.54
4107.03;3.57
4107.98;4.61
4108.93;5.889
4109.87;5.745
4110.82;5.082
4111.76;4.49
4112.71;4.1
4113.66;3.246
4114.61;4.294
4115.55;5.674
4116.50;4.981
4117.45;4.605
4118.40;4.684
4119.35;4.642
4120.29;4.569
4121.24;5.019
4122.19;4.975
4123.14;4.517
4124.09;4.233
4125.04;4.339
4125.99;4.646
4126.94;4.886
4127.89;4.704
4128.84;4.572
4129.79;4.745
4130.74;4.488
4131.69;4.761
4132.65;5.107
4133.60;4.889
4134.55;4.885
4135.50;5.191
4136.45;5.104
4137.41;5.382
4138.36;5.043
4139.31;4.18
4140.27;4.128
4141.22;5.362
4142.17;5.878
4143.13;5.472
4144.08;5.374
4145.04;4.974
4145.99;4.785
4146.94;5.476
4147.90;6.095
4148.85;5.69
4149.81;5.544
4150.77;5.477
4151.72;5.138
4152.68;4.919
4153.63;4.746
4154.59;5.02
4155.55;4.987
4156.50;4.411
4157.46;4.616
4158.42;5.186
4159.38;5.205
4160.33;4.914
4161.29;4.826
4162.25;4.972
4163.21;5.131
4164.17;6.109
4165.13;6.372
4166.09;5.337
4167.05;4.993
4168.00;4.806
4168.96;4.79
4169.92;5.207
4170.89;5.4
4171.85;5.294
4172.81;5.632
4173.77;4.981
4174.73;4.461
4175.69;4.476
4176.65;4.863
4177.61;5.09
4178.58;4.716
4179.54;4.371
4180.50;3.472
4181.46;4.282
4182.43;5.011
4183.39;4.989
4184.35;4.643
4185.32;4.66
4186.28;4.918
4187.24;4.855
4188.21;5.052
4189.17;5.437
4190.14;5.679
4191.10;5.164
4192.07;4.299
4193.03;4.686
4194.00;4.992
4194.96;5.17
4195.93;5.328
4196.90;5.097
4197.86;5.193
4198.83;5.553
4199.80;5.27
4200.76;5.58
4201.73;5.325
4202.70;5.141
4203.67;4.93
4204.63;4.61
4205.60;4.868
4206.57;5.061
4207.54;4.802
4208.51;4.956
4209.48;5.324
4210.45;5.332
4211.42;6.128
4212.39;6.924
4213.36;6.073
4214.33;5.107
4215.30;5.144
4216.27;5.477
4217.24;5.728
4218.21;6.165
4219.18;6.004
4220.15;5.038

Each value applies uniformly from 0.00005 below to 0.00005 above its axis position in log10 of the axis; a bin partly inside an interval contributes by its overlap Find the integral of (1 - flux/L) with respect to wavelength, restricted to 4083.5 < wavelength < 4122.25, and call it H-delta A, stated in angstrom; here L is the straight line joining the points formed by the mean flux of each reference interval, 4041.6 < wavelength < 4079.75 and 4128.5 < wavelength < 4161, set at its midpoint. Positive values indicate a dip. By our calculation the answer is 5.1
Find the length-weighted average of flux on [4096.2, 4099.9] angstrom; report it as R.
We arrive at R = 4.08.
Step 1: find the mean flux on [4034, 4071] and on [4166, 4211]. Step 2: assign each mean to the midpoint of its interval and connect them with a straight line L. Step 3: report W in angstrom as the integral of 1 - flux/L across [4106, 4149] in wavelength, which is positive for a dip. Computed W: 1.5 angstrom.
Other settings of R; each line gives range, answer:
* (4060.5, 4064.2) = 4.88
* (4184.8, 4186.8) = 4.79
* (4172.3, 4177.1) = 4.89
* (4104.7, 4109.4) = 4.3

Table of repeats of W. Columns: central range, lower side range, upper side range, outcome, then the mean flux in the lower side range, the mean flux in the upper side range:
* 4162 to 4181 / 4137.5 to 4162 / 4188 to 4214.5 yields 0.5 angstrom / 5.1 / 5.26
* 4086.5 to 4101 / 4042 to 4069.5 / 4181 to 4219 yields 2.6 angstrom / 5.06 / 5.21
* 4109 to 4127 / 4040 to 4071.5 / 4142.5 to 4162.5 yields 1.5 angstrom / 5.08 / 5.14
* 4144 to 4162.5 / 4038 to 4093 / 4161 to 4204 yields -0.4 angstrom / 4.94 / 5.04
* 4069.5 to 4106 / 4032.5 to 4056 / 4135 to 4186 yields 5.4 angstrom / 5.2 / 5.04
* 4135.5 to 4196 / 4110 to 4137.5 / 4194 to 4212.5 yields -0.5 angstrom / 4.72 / 5.25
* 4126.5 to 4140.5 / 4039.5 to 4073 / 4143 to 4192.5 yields 0.6 angstrom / 5.07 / 5.04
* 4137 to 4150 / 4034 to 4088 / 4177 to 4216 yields -0.5 angstrom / 4.99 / 5.08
